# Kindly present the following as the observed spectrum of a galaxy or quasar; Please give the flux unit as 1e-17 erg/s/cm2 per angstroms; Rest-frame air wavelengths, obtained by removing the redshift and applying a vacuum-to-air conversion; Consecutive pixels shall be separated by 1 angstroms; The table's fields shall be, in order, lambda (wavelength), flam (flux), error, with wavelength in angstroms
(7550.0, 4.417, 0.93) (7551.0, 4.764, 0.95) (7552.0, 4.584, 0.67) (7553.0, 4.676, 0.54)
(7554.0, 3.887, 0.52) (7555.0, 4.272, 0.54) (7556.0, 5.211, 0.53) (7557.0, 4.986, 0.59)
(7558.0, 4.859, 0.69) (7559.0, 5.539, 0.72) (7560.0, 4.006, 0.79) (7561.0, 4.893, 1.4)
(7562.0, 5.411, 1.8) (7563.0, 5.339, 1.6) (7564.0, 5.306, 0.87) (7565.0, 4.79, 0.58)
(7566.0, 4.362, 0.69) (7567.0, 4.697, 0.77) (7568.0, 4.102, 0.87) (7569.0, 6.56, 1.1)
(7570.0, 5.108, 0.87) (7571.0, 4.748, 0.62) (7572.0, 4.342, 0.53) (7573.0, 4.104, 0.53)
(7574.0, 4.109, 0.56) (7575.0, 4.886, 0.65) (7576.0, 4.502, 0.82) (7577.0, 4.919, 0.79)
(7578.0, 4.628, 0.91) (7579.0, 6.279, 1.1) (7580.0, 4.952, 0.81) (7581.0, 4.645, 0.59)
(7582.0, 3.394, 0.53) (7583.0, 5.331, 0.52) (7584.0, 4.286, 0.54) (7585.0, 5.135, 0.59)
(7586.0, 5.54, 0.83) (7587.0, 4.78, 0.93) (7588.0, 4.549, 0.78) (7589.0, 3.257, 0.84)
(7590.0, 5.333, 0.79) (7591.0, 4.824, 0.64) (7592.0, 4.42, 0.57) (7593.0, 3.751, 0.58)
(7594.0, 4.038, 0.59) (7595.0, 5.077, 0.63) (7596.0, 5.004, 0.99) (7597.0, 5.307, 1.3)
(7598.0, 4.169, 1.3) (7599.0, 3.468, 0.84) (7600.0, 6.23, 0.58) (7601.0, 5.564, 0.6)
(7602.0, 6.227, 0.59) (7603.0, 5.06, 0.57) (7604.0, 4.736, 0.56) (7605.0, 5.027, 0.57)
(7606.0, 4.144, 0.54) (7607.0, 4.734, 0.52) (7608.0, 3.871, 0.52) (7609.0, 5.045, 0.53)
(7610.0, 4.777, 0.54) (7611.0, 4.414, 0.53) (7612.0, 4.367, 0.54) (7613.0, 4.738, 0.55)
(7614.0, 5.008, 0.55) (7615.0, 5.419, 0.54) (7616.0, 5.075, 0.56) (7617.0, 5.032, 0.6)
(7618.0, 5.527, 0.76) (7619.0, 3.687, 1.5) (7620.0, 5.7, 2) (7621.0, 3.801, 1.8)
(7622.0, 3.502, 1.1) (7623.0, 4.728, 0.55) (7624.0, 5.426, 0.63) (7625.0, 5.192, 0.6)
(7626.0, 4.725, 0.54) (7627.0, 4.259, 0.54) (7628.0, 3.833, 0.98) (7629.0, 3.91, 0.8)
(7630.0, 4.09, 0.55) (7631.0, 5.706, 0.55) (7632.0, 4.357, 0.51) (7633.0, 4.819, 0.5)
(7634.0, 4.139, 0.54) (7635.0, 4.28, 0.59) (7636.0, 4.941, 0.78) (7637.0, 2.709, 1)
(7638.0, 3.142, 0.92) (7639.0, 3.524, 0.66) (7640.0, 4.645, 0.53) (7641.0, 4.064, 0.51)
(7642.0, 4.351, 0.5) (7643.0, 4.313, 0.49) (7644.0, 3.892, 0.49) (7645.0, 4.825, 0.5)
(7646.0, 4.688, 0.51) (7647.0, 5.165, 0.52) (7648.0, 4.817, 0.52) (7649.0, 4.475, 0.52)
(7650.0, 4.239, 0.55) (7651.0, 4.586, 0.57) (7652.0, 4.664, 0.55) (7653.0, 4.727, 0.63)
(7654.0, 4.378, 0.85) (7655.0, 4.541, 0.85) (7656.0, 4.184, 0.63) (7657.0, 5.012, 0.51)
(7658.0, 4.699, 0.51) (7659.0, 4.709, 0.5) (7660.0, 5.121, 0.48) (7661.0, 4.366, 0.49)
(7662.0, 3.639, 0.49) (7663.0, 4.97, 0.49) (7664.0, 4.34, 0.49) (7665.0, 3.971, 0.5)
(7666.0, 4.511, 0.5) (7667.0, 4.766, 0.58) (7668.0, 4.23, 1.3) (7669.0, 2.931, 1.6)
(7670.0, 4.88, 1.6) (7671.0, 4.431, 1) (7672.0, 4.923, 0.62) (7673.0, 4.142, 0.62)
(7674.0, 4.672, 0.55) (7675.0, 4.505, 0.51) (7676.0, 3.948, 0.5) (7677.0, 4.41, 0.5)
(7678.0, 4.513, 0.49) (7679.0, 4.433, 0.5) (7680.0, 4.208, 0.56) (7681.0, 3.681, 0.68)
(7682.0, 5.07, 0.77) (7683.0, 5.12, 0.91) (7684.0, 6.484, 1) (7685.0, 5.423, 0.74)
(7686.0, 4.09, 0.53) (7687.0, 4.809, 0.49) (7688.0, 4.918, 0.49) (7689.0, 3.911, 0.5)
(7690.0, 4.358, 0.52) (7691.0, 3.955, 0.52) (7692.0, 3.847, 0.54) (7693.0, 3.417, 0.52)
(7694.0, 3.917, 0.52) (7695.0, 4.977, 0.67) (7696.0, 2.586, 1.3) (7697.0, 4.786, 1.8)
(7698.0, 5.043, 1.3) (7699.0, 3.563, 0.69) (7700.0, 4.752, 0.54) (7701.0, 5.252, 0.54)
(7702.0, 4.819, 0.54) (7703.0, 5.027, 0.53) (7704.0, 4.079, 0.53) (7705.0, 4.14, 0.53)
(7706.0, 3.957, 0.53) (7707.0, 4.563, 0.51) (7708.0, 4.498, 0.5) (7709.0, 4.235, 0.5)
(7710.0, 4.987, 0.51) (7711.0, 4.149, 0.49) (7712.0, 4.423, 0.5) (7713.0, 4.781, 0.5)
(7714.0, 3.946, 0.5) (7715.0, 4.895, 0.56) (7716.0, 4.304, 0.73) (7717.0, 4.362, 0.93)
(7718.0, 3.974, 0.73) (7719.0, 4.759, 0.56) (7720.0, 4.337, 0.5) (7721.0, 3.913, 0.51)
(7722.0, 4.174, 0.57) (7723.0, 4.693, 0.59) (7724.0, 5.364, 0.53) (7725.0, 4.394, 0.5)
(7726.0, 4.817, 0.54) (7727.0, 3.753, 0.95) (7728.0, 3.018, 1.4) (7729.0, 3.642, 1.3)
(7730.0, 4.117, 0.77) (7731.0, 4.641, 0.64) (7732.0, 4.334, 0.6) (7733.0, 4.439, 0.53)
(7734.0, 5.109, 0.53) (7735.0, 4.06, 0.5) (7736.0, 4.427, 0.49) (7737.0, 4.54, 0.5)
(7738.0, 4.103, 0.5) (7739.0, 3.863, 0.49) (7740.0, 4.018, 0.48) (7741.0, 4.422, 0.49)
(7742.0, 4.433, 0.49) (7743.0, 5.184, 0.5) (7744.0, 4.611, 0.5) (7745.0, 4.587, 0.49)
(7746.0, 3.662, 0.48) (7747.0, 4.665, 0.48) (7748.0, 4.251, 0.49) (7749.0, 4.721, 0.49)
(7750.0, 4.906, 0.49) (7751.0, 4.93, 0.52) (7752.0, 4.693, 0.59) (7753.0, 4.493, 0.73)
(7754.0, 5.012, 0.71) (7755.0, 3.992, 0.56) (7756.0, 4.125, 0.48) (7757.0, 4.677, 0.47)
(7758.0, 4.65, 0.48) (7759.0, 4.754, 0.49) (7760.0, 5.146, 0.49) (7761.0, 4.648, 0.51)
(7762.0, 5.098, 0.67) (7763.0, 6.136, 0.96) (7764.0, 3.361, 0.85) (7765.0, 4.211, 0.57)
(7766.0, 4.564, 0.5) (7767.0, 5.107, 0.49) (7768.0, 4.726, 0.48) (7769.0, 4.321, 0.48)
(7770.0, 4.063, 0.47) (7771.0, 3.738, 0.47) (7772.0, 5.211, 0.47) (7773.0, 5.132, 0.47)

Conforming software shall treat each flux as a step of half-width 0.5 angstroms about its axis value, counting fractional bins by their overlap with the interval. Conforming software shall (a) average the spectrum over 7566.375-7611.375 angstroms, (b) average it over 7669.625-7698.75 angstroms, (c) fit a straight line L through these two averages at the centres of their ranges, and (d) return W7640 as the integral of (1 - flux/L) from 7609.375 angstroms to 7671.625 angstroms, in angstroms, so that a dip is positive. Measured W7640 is 1.5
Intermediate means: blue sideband 4.76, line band 4.49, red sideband 4.45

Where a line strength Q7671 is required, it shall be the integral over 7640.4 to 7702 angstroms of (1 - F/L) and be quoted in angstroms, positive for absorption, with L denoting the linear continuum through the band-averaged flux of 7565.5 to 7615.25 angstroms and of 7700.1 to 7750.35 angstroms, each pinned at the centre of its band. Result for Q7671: 1.11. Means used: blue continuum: 4.76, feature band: 4.47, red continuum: 4.41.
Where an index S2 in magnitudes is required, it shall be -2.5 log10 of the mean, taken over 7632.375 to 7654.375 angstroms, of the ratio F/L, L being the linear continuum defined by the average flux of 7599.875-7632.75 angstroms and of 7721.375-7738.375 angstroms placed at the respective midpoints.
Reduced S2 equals 0.08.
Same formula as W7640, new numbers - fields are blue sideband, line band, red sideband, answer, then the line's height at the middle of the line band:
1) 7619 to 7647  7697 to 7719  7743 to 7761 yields 0.2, 4.51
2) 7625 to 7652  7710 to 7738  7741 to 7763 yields 1.4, 4.58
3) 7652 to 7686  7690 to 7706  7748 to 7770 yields 1.1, 4.58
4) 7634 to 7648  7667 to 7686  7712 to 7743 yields -1.3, 4.27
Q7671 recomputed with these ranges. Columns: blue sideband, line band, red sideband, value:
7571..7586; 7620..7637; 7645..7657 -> 0.7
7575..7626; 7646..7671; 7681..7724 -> 0.5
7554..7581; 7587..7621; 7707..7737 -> -0.1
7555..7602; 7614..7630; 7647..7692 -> 0.1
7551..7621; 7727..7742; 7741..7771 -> 1.4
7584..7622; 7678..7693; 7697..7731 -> -0.2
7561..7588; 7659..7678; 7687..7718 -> 0.4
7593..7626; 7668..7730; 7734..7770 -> 3.4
